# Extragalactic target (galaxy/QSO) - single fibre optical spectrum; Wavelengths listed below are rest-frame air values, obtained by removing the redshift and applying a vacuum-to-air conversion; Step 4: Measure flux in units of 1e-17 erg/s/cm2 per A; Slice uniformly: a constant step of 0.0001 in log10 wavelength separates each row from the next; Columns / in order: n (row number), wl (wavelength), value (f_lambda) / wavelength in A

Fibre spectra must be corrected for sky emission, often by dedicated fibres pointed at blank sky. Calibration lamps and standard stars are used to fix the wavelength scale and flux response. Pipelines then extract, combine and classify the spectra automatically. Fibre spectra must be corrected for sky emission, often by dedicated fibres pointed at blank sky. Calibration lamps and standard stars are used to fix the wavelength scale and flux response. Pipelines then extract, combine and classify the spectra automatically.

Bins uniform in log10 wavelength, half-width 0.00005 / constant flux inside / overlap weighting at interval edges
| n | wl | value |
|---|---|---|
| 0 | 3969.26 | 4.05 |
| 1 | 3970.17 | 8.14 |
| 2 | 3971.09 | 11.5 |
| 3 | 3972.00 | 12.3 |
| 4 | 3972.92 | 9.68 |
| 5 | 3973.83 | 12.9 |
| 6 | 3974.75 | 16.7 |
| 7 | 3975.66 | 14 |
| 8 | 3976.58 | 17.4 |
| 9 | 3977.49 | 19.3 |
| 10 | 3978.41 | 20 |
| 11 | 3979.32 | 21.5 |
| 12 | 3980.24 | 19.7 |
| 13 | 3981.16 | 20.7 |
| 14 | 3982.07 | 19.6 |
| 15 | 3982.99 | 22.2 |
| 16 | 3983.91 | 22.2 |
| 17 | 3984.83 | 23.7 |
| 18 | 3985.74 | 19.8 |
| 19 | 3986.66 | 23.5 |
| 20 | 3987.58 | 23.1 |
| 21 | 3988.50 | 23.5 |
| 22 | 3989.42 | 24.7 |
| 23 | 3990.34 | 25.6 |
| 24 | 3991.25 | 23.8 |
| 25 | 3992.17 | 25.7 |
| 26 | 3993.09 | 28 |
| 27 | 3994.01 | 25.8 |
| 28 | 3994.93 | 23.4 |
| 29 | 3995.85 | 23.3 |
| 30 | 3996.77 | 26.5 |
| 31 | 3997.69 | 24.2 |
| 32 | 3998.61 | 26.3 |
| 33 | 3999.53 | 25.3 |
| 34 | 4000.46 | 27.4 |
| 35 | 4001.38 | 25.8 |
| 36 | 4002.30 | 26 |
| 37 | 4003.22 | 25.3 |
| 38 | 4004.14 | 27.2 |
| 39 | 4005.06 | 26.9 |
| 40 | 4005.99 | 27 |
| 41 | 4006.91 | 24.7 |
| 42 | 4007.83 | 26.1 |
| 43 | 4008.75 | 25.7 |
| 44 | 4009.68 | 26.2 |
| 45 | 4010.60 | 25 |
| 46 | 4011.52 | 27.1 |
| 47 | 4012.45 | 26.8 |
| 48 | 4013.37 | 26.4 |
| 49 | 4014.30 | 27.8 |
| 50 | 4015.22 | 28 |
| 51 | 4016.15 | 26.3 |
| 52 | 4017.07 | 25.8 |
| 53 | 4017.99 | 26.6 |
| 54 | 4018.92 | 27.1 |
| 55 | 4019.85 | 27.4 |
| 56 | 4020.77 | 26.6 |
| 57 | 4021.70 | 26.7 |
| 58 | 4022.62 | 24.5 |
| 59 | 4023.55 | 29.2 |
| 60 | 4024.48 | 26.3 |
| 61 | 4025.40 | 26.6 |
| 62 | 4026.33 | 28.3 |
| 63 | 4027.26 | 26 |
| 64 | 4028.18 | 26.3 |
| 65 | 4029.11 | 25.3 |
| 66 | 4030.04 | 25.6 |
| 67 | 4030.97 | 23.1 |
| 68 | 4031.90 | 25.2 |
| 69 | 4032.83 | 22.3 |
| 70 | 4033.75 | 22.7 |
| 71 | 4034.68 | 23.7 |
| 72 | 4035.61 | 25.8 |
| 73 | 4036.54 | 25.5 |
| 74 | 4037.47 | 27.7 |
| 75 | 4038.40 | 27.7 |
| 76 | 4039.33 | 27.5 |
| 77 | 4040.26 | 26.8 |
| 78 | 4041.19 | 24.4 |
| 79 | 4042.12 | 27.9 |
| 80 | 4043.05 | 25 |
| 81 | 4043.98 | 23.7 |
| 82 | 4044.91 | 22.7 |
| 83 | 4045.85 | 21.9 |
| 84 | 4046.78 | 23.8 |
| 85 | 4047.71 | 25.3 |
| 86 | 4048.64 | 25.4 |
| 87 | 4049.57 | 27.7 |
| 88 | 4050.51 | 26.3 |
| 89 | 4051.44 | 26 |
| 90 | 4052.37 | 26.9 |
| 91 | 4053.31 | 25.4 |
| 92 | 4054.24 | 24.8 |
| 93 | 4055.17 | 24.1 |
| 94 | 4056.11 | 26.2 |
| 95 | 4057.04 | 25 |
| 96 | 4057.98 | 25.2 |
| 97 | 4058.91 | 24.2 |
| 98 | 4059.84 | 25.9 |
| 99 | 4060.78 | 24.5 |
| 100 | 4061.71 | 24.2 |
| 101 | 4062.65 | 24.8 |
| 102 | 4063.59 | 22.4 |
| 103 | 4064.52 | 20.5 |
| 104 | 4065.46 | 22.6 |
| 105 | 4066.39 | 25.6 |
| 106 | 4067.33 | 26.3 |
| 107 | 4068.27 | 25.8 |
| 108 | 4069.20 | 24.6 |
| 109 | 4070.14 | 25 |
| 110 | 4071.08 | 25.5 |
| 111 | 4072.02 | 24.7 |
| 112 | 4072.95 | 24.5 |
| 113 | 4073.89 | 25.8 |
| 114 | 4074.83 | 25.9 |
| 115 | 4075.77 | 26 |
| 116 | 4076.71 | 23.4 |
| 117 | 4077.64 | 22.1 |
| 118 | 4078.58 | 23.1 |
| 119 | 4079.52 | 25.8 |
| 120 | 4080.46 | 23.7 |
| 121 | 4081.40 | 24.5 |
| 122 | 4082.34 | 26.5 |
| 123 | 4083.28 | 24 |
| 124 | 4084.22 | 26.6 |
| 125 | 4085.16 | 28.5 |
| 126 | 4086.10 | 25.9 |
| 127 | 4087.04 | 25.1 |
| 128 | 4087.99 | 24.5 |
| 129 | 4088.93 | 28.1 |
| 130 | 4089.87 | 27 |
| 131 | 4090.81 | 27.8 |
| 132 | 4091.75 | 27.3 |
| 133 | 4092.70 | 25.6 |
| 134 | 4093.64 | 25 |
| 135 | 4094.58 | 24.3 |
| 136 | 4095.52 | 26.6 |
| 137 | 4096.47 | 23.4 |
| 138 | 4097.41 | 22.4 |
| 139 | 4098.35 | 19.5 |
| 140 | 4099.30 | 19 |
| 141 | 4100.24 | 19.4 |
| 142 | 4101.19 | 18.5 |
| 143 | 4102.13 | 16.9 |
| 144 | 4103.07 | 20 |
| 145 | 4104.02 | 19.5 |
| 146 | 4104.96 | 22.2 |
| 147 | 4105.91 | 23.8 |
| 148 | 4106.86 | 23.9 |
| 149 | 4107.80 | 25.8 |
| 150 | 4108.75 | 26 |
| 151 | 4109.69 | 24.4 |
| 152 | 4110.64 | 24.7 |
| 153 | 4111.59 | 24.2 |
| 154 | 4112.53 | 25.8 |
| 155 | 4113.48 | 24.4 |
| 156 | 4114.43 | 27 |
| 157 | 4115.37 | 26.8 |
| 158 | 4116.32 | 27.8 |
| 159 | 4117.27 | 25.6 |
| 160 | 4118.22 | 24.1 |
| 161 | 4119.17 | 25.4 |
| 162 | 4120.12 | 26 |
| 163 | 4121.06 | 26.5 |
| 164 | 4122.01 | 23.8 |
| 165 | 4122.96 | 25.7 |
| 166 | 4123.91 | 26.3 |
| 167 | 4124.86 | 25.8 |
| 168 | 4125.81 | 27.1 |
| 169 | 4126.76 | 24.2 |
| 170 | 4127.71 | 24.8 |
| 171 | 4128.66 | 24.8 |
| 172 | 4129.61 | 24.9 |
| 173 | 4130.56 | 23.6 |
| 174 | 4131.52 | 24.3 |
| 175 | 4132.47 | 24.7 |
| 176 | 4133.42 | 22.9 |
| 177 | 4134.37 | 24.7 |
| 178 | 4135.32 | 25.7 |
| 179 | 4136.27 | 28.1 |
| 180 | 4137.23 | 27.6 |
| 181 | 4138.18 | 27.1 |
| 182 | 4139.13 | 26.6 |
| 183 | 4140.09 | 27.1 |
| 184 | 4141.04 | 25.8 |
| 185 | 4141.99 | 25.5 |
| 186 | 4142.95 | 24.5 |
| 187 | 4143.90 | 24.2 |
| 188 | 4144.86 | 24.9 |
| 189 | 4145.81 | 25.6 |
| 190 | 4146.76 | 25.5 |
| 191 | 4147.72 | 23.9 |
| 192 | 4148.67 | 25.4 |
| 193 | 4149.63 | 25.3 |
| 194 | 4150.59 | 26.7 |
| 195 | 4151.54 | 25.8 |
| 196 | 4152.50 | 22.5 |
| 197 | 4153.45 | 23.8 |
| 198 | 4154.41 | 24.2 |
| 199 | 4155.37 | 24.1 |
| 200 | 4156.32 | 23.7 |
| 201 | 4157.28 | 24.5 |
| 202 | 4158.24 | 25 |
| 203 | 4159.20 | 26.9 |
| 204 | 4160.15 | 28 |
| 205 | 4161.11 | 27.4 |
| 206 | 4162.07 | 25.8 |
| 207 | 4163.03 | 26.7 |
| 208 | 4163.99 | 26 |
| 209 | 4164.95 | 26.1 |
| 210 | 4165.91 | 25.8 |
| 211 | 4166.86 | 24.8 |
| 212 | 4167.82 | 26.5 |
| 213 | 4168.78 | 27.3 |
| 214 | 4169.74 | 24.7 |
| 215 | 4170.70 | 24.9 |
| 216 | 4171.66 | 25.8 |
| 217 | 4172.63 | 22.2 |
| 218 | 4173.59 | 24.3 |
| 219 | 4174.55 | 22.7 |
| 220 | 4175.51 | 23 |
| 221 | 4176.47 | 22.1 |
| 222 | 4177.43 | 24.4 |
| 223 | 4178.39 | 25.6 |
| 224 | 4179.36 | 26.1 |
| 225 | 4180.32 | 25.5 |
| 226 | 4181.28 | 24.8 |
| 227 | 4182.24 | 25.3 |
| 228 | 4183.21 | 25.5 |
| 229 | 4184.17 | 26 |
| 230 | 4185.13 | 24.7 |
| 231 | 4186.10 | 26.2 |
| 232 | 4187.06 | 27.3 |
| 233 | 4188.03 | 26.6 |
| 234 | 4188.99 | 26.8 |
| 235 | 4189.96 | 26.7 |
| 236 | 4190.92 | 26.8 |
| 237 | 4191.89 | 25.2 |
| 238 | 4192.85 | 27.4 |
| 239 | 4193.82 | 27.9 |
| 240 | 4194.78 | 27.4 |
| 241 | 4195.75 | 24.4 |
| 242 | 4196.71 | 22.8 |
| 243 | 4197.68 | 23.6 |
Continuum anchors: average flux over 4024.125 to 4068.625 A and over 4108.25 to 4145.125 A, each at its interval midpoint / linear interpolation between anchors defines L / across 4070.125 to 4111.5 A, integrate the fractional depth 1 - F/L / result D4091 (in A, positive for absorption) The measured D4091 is 1.9 A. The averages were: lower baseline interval 25.1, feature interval 24.1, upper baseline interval 25.5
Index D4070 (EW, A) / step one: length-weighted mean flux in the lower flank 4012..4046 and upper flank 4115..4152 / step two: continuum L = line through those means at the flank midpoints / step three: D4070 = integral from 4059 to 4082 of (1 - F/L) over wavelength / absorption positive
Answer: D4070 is 1.1 A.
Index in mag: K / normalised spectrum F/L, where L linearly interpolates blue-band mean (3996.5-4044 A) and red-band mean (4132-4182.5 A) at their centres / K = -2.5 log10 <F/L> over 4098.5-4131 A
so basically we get 0.06 mag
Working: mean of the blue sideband 26.1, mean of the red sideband 25.2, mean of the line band 24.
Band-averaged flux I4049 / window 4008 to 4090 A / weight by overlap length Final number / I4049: 25.5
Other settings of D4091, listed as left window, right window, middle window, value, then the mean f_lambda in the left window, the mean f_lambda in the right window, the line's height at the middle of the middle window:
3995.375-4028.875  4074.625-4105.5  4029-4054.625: 0.2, 26.3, 23.9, 25.4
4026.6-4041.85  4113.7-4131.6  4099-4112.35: 1.8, 25.4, 25.5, 25.5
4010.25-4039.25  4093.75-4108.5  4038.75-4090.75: -2.8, 26.1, 21.8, 23.9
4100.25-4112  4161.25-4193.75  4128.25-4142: -1.1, 22.4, 25.5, 23.6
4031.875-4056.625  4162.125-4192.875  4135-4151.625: -0.3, 25.3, 25.4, 25.4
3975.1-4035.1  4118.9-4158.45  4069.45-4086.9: -0.1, 24.7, 25.2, 25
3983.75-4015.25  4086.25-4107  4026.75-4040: -0.4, 25.4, 23.2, 24.6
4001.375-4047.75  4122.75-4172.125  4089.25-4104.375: 1.7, 25.9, 25.5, 25.6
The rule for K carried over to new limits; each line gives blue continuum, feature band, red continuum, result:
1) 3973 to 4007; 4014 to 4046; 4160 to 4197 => -0.11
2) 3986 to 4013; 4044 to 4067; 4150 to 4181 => 0.03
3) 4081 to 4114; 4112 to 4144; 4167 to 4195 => -0.04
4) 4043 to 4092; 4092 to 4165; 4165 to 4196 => 0.03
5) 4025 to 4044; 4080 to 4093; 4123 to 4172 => -0.02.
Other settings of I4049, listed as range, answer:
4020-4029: 26.7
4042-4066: 24.7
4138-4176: 25.2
